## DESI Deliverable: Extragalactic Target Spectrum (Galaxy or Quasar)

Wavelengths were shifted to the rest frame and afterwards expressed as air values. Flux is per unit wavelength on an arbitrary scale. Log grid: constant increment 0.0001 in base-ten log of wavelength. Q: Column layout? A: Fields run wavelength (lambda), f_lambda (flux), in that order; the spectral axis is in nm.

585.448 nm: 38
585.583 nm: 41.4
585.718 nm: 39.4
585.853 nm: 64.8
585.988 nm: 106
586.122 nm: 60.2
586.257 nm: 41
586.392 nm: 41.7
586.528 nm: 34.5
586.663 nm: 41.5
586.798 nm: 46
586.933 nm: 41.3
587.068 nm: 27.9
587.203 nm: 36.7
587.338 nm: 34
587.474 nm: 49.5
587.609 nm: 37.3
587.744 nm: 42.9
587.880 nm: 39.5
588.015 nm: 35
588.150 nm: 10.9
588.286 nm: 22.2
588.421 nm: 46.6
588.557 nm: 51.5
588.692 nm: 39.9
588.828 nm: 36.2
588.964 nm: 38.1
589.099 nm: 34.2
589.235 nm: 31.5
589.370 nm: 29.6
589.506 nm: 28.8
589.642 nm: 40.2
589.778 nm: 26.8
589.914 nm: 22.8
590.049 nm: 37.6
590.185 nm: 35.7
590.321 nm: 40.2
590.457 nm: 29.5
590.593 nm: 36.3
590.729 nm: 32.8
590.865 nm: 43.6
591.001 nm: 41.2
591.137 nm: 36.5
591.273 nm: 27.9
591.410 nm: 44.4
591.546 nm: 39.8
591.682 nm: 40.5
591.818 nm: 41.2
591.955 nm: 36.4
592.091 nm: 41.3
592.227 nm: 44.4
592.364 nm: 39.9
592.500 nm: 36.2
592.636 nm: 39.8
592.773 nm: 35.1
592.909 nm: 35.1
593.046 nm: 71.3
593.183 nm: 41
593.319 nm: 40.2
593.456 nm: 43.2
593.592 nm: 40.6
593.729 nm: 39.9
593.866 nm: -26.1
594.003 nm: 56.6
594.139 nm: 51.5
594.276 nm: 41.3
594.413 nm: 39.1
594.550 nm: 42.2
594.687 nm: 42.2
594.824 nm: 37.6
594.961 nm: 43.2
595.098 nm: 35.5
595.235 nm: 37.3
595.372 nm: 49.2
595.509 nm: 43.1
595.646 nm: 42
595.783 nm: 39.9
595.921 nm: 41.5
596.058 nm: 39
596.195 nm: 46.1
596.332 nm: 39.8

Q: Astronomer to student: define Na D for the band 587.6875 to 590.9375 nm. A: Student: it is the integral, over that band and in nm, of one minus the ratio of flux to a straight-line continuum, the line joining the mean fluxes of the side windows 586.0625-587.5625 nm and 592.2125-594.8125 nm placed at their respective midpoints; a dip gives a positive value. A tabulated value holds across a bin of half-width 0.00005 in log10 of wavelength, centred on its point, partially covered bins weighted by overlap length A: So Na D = 0.47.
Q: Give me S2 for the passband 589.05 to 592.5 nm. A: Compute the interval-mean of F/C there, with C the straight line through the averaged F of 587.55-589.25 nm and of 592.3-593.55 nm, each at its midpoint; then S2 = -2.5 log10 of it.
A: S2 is 0.09 mag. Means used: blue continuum 36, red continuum 42.4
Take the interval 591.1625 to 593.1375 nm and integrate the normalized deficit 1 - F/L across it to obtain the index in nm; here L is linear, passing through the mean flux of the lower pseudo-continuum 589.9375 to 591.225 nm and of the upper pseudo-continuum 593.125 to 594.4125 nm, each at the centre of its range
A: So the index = -0.24 nm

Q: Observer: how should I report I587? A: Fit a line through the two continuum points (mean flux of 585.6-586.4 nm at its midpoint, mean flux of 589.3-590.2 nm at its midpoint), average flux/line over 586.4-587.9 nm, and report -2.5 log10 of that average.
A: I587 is 0.270 mag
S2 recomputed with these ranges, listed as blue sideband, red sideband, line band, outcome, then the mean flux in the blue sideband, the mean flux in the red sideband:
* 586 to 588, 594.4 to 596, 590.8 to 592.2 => 0.064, 42.7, 41.1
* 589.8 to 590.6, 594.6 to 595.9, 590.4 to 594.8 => -0.059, 33.1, 41.1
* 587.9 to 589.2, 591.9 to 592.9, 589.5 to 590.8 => 0.104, 35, 38.9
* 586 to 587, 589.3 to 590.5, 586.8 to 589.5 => 0.108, 47.2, 32.4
